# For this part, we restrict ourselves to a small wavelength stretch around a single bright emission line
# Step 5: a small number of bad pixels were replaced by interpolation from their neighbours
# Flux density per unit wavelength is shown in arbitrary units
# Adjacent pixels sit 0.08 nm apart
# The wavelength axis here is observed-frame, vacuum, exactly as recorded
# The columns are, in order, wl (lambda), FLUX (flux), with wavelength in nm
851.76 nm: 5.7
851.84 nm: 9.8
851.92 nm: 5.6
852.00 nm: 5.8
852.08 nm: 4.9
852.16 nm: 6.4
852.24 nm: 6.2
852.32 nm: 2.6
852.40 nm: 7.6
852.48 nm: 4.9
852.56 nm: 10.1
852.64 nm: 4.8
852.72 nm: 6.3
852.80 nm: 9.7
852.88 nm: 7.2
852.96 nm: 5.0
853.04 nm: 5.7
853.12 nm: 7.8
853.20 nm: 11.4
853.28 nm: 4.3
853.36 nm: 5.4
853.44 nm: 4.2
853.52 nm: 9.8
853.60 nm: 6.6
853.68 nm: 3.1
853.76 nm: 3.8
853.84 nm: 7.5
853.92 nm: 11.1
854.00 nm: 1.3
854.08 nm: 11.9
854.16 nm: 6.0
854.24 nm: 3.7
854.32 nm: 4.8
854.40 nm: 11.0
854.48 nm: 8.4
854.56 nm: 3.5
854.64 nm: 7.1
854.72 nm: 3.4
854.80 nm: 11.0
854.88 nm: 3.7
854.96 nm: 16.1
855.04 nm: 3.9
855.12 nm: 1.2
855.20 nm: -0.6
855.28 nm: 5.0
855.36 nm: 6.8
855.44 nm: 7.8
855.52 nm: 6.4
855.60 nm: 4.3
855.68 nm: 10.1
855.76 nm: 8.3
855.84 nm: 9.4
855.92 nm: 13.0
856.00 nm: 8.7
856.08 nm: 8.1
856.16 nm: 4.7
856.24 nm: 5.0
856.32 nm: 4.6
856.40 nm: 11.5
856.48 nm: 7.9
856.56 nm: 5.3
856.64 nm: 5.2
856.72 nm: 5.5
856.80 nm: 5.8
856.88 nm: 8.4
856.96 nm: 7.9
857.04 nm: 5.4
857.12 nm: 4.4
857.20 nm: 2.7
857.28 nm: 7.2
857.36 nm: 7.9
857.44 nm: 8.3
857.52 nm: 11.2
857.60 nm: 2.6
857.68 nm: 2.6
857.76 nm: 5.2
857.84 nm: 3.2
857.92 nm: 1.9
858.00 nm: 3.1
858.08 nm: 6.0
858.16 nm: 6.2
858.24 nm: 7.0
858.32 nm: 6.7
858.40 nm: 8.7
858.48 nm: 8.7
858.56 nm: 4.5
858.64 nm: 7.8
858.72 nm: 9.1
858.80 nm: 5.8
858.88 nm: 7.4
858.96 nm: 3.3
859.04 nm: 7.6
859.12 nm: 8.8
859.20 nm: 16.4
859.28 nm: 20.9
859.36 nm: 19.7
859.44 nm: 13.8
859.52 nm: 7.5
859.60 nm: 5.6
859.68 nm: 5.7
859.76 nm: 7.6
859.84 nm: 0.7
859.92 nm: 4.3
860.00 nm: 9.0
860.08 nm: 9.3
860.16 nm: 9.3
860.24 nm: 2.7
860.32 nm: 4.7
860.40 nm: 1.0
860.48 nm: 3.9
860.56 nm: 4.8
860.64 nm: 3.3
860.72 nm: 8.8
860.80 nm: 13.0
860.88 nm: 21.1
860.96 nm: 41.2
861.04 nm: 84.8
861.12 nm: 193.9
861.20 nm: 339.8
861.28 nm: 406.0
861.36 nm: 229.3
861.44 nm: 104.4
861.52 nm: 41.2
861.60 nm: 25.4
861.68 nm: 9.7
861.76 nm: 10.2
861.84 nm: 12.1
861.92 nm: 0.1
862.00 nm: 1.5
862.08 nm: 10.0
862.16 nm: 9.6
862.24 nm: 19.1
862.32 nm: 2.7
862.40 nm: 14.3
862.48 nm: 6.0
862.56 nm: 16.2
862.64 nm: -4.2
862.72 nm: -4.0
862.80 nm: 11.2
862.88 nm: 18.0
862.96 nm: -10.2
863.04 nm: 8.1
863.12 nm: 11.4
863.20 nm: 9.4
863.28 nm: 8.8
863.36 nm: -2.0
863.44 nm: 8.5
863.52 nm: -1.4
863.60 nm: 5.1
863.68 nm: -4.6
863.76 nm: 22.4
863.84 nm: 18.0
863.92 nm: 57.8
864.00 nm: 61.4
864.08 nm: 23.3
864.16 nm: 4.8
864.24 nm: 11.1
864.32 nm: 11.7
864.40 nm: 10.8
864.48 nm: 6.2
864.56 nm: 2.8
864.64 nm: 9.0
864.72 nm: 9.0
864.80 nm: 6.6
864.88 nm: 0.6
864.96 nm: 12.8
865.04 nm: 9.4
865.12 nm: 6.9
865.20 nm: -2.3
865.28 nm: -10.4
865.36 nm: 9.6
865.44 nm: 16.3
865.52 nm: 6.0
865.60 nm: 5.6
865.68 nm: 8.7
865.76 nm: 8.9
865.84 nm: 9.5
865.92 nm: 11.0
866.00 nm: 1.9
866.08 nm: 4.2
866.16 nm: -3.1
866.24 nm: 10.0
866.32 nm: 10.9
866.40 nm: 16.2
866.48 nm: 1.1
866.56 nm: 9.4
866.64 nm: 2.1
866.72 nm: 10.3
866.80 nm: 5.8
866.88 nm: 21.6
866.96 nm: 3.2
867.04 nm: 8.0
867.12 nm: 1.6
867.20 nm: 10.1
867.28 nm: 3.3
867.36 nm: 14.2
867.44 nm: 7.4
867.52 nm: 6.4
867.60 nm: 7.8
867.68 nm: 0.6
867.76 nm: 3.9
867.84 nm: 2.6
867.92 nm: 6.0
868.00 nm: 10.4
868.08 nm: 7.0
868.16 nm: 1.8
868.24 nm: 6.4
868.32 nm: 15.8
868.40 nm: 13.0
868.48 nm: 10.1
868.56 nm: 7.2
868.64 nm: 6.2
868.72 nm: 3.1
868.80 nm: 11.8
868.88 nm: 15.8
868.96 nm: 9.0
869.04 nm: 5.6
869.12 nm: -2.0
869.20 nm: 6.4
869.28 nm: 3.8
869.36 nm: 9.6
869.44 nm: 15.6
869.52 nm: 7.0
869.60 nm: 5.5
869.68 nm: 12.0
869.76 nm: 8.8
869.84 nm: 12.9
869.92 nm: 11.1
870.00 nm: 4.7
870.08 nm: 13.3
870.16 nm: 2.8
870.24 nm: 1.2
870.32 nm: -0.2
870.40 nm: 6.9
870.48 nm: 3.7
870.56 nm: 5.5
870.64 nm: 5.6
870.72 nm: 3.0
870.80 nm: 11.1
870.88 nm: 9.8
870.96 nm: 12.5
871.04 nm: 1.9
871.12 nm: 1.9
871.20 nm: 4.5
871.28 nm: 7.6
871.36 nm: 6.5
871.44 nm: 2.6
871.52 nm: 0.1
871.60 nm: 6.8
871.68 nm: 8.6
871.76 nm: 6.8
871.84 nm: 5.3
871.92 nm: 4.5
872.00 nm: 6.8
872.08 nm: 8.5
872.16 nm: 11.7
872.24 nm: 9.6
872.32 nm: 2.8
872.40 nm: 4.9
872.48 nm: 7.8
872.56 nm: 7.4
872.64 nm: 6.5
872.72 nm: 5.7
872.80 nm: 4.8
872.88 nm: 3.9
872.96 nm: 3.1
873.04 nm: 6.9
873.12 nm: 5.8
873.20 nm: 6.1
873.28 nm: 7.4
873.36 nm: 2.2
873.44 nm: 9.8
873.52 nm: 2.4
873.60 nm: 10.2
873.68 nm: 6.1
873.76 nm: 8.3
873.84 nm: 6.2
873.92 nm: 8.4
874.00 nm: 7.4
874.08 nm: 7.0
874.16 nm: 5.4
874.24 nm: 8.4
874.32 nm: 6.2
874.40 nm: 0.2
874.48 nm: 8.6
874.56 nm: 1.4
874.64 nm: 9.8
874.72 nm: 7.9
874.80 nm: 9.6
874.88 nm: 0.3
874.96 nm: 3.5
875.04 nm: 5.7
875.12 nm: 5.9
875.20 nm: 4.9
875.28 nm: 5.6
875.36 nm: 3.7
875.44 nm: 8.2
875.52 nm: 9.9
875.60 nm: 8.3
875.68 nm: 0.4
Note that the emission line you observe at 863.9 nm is [N II]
